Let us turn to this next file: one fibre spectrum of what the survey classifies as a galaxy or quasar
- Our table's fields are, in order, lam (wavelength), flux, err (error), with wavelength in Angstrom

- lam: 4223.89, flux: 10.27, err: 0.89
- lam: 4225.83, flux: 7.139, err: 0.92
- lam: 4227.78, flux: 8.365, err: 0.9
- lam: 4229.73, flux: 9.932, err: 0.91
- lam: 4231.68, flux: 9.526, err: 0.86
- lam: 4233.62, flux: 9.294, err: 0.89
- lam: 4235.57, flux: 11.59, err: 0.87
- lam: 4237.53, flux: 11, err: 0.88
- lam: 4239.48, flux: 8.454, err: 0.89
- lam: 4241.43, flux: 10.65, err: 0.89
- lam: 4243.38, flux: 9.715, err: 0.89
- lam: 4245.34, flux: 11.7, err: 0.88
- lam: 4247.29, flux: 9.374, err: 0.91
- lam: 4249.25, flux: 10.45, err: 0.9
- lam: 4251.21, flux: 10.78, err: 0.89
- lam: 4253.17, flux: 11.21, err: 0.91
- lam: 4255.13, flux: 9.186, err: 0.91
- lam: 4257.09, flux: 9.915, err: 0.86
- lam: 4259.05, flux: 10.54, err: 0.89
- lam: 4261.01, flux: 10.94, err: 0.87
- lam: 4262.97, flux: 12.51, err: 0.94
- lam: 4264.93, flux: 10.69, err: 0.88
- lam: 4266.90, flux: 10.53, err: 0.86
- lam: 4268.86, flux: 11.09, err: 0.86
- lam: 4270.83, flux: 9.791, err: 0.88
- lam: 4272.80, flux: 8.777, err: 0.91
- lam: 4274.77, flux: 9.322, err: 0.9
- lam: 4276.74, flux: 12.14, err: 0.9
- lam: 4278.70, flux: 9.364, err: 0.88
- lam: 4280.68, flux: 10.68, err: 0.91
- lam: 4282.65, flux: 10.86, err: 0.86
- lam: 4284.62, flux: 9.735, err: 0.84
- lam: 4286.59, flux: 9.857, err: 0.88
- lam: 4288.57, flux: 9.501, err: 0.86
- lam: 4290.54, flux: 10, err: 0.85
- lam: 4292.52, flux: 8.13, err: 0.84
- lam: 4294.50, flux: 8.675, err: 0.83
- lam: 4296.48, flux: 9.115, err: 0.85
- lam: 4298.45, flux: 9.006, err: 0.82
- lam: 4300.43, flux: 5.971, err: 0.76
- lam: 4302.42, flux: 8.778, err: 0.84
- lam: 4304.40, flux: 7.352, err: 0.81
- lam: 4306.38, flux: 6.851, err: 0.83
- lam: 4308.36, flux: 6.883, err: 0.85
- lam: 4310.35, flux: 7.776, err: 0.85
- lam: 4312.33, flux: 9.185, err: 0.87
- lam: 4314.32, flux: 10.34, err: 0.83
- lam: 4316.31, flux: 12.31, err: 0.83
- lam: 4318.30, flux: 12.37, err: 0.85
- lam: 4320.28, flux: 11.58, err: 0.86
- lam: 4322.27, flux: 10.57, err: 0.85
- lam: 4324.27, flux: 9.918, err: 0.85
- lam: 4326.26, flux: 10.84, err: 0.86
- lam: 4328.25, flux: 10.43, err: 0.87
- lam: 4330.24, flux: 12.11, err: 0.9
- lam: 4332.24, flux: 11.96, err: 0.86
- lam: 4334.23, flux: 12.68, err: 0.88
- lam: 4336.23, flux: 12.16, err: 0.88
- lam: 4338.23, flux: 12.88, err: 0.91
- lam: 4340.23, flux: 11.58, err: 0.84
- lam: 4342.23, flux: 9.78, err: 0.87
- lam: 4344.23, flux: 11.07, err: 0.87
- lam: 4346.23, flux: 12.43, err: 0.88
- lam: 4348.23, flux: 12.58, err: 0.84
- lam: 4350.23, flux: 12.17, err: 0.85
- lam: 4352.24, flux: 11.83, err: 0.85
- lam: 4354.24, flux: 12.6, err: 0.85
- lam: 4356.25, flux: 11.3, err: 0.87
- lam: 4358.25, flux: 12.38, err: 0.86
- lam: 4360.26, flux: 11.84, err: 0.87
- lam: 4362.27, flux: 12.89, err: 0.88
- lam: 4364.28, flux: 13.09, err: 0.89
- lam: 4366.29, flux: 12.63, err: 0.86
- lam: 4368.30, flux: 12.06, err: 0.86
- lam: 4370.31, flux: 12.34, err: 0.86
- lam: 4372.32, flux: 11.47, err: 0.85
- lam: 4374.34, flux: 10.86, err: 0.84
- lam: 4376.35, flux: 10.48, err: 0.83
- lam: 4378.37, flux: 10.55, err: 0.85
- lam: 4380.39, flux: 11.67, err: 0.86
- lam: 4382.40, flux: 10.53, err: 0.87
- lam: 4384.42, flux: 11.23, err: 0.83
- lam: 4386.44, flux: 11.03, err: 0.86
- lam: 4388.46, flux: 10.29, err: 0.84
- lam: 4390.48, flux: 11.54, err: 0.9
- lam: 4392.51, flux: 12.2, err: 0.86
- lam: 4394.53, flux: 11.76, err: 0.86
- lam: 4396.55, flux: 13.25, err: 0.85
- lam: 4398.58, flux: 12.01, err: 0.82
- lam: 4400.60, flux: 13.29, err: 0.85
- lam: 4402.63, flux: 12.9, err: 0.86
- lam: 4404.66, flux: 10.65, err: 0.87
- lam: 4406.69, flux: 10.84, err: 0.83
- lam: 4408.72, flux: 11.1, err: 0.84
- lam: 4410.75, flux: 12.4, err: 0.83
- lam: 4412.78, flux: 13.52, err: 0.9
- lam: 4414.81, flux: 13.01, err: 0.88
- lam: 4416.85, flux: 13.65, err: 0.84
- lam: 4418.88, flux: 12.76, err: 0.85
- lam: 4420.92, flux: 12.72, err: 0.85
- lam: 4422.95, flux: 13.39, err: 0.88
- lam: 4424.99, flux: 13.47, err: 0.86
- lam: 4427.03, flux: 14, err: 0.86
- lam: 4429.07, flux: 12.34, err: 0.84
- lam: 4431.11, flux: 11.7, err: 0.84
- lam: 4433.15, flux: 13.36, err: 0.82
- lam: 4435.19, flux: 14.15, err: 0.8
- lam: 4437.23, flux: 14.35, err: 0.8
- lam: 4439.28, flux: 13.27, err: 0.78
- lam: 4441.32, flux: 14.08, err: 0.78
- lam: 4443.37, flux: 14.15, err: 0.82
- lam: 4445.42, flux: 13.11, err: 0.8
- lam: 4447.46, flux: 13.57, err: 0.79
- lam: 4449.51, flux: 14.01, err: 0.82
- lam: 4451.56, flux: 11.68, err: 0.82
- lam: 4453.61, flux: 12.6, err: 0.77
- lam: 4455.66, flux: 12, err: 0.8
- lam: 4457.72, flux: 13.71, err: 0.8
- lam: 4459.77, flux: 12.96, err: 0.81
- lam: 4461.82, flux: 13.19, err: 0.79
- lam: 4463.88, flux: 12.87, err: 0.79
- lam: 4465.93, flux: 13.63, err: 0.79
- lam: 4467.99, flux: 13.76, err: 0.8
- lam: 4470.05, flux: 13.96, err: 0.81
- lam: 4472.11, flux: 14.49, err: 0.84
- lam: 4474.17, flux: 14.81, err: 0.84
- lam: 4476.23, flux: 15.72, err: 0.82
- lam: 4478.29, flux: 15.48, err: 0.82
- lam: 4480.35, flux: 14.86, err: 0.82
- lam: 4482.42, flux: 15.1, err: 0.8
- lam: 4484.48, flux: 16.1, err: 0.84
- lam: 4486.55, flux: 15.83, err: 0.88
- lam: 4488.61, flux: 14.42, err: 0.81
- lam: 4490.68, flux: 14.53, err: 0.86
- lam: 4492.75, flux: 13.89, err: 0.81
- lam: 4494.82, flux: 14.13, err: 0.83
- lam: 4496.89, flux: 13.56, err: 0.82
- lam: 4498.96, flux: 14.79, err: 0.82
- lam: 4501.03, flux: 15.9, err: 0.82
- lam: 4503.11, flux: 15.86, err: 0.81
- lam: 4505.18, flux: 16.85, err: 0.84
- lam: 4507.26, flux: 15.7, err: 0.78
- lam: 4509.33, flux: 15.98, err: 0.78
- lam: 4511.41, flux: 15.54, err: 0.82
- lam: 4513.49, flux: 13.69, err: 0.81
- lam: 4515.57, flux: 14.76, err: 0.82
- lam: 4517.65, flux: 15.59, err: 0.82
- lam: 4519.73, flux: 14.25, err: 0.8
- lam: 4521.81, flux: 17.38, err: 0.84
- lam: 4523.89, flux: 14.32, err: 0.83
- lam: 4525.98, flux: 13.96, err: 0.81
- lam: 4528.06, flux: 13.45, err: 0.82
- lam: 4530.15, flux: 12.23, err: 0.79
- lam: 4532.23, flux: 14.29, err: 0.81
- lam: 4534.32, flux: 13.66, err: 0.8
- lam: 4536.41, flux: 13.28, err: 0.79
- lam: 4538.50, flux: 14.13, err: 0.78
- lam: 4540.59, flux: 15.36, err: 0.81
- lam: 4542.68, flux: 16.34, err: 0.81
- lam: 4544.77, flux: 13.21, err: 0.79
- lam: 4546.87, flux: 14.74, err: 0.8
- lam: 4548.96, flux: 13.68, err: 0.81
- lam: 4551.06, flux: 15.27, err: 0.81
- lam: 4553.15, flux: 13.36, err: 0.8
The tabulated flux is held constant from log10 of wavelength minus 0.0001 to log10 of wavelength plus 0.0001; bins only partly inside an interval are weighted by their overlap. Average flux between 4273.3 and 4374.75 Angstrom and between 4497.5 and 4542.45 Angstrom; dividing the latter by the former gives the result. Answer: 1.4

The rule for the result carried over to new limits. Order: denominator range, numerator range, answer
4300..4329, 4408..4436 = 1.37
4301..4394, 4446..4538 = 1.29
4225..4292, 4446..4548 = 1.42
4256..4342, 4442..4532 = 1.42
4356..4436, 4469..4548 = 1.22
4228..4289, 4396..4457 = 1.26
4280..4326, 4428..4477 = 1.44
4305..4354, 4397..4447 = 1.18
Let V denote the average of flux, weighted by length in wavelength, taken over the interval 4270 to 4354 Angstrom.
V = 10.2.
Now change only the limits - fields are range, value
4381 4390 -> 10.9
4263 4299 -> 9.93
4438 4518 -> 14.4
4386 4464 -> 12.8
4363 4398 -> 11.6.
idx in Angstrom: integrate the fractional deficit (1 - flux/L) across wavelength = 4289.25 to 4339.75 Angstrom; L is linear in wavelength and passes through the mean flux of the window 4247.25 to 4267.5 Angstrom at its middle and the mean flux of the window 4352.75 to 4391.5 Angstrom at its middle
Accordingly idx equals 5.43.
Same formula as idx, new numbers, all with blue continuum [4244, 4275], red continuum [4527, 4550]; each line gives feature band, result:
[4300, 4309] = 3.1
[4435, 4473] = -1.4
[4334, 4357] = -0.7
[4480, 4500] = -1.9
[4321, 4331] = 0.5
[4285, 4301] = 2.9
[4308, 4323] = 1.2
